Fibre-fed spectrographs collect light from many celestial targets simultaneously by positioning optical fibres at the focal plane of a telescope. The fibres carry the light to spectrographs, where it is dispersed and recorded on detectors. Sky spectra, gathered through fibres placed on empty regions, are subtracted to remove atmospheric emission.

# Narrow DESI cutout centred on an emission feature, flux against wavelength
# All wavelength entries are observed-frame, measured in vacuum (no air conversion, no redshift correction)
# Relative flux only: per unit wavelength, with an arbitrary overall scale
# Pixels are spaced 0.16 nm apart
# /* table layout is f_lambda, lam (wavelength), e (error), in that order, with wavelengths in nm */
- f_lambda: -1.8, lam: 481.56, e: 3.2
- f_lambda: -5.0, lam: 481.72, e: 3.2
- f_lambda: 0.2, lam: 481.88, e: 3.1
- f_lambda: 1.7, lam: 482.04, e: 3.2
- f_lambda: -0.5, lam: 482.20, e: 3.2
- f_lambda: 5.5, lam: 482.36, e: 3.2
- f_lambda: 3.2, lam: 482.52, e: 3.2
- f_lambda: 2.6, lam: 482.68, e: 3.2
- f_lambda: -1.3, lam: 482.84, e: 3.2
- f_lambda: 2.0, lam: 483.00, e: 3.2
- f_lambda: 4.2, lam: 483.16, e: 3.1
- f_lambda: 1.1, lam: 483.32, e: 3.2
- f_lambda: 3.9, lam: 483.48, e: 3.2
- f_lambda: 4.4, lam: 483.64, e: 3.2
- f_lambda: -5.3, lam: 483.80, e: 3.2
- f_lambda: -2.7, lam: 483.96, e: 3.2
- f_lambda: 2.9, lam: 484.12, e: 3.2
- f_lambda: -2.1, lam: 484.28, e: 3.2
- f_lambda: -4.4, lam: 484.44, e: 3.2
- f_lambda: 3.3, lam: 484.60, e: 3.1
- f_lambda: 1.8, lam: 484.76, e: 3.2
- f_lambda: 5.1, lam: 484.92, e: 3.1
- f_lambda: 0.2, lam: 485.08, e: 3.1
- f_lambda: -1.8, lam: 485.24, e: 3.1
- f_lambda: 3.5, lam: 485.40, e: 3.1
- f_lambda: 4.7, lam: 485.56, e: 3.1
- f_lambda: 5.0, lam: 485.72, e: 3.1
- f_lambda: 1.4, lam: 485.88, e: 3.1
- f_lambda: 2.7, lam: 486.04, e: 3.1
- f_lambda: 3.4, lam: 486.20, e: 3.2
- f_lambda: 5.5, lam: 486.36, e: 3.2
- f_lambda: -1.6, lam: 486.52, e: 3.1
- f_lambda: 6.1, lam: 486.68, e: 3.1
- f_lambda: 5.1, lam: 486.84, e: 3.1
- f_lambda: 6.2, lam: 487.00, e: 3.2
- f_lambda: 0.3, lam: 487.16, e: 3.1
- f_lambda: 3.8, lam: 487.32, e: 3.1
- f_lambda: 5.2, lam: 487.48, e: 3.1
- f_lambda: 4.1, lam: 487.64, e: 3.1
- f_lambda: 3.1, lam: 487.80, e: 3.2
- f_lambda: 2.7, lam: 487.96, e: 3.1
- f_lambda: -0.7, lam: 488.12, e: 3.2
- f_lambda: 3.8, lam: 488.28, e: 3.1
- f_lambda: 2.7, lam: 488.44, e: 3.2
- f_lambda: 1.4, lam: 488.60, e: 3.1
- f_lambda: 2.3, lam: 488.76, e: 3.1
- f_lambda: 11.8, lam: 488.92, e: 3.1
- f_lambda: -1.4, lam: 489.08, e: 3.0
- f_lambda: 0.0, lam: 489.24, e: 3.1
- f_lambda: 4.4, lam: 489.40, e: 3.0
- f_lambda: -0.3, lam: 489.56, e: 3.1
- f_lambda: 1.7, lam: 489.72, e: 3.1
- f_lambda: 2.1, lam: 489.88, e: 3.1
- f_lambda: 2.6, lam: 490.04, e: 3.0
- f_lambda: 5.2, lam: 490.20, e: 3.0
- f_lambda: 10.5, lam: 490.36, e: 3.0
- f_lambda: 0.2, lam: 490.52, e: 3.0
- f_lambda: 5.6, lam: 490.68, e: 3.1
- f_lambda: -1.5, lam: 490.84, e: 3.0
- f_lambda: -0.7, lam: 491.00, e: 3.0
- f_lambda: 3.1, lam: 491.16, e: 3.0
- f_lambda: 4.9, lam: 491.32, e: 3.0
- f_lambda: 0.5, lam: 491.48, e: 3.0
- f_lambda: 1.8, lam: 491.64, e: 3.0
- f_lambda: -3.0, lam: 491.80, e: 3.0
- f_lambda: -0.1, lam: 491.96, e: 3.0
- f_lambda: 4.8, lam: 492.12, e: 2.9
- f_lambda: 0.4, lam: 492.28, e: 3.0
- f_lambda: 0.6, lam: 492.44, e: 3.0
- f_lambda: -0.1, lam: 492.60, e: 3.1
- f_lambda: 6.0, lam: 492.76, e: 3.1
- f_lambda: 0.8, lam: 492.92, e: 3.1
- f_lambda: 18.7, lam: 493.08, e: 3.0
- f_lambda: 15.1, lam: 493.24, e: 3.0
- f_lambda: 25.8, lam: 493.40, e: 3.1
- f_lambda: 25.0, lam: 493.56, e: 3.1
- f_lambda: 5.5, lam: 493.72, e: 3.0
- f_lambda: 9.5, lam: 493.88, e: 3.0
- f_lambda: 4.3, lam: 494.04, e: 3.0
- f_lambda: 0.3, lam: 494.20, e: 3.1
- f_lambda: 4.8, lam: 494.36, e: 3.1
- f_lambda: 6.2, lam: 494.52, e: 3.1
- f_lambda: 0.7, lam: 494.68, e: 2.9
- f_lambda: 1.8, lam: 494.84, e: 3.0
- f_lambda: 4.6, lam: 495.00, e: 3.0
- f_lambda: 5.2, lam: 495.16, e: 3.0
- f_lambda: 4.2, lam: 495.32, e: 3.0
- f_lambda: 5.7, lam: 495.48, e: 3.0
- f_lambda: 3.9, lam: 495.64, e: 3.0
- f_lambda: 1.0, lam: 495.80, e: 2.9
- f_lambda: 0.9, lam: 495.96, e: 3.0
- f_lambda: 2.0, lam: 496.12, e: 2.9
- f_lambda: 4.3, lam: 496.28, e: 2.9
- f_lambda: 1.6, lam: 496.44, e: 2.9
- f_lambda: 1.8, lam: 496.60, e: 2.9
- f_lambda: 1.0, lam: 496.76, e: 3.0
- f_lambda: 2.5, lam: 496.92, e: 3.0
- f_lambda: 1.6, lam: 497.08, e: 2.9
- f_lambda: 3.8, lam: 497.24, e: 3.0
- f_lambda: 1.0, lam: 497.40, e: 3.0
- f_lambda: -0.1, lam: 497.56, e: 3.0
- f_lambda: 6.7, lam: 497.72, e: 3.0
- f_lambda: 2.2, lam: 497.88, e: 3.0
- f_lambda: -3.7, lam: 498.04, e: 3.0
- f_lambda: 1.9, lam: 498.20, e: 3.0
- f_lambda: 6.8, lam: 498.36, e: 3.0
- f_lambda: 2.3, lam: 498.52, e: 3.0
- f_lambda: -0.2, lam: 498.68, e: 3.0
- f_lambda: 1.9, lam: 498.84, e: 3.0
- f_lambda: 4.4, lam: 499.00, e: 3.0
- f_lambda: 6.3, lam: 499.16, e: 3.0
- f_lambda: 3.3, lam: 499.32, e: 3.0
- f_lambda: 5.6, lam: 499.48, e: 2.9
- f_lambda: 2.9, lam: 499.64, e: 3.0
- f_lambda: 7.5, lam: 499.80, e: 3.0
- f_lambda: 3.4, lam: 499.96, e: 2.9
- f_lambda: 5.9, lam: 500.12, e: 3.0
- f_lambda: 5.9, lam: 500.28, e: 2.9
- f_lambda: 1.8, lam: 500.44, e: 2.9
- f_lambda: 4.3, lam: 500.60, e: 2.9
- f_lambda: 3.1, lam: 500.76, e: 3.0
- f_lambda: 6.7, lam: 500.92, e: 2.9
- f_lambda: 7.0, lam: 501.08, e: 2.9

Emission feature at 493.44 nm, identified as [O II] 3727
